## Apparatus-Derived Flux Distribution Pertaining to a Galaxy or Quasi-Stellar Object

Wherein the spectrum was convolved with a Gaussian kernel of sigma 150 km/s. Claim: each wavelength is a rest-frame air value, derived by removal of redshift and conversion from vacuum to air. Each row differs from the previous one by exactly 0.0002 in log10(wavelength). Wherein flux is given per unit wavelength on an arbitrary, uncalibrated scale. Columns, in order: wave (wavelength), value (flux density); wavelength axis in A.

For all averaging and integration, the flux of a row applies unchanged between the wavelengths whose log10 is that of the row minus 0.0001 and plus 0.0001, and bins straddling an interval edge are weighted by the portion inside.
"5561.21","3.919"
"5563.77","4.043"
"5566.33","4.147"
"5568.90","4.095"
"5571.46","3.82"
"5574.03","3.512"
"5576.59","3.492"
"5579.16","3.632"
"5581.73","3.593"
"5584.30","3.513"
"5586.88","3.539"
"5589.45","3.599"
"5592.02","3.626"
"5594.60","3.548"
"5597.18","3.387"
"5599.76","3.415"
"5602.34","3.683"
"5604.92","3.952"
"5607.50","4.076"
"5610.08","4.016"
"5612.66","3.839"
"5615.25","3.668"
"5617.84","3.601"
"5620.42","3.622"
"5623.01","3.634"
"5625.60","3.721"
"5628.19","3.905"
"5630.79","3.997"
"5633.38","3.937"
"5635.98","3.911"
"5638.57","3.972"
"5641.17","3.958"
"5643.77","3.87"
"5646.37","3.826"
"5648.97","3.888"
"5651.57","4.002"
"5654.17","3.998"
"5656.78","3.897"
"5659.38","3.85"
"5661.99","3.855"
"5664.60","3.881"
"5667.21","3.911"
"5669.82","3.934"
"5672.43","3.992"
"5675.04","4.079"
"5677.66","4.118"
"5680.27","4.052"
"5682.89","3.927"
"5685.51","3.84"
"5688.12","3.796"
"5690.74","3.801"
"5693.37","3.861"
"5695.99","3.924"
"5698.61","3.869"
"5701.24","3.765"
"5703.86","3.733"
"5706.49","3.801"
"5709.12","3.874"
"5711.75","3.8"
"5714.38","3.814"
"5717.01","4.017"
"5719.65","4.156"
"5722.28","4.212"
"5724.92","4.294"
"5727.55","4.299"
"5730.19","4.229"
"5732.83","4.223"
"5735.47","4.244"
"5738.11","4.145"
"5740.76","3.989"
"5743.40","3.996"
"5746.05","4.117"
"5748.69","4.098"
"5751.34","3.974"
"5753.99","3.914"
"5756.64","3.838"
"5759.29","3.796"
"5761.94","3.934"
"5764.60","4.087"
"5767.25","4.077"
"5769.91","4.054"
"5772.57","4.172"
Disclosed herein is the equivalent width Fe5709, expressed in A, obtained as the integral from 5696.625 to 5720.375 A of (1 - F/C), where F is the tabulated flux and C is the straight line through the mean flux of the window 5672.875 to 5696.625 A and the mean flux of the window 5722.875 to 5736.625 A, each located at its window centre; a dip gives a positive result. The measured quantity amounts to 1.4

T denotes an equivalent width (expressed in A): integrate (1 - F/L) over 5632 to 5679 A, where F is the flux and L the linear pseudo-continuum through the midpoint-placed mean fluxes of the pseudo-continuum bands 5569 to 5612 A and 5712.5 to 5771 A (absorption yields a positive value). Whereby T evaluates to -1.2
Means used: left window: 3.67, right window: 4.07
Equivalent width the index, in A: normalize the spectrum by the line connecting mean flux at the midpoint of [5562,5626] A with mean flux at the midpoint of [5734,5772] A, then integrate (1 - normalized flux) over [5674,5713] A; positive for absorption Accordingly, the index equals 0.2 A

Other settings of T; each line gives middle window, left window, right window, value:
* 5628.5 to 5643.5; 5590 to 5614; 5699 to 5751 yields -0.5 A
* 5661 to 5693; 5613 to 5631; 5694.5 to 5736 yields -0.3 A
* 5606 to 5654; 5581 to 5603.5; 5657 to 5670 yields -1.8 A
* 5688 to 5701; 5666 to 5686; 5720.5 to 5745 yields 0.6 A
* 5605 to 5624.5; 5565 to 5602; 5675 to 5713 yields -0.4 A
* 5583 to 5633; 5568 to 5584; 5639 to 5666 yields 0.8 A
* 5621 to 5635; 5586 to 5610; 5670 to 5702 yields -0.3 A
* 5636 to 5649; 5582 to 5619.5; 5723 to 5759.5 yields -0.4 A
